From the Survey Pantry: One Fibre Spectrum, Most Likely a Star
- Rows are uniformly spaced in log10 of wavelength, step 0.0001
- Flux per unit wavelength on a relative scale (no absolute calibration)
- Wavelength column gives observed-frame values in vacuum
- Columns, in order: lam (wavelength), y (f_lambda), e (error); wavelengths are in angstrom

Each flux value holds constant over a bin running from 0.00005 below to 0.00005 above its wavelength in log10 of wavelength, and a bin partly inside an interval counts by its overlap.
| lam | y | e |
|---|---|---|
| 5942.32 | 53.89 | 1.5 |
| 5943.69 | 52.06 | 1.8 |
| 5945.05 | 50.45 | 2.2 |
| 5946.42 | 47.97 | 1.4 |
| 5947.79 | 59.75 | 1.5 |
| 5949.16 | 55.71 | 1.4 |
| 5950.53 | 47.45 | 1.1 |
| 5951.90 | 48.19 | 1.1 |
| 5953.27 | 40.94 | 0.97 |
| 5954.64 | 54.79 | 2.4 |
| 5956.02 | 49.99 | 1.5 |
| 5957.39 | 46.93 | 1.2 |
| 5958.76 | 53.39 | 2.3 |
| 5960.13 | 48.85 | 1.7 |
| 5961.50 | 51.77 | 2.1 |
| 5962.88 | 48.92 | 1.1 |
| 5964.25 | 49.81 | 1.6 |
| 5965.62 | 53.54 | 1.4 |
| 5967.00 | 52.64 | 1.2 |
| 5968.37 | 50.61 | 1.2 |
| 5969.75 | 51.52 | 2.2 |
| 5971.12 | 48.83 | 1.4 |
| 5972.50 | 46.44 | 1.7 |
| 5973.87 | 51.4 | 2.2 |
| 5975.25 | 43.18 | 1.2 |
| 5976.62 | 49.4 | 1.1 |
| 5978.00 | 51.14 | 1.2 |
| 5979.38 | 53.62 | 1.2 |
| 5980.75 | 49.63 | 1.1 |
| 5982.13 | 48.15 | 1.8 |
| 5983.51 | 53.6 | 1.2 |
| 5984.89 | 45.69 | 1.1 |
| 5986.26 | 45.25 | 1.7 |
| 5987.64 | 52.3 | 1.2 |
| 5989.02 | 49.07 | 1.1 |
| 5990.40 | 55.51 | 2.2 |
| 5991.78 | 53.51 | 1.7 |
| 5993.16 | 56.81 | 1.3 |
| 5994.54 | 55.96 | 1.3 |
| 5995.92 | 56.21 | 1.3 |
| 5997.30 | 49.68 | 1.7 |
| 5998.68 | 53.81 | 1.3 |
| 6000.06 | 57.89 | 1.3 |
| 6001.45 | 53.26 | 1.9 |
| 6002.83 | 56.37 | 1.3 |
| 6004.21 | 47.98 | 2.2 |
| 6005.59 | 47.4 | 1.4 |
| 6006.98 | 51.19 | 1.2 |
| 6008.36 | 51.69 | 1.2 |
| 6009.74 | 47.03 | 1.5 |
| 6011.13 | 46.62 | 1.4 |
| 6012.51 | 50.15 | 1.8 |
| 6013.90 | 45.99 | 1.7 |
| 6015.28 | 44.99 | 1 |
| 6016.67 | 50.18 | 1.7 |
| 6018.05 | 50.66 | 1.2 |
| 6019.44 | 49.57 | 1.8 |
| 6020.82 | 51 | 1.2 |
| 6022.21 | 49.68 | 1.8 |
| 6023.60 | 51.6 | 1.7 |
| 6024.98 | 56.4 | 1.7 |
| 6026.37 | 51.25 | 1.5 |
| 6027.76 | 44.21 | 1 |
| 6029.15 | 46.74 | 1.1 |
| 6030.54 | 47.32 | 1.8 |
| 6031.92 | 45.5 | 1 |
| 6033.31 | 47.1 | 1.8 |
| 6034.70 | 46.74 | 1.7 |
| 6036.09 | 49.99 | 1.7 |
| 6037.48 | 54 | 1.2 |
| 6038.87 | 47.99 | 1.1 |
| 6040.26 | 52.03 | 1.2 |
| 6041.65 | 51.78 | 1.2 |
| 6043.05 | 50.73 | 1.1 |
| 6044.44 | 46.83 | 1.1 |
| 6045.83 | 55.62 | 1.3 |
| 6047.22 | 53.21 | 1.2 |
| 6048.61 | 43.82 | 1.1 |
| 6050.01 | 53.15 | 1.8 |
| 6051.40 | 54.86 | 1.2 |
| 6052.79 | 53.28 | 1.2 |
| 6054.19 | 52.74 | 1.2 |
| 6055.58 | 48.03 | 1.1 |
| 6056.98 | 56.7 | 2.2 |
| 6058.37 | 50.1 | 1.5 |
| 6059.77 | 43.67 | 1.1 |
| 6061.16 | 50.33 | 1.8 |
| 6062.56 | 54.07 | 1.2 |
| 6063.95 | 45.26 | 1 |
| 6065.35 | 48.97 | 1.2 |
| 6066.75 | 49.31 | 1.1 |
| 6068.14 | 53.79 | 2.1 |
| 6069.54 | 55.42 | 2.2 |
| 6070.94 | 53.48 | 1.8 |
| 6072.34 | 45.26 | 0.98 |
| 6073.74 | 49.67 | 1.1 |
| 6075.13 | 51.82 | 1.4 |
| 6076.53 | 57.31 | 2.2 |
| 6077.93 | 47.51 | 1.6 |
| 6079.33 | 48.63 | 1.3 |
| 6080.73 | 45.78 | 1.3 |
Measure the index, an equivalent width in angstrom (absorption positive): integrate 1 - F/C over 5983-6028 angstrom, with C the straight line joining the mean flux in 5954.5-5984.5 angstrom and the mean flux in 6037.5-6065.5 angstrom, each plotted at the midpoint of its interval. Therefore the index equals -0.5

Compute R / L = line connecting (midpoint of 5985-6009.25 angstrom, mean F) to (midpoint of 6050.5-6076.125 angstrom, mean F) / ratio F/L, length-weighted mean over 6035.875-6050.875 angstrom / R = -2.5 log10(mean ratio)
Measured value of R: 0.01 mag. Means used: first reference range 52.4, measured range 50.9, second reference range 51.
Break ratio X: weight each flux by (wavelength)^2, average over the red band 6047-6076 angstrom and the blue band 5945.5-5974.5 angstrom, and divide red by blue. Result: 1.0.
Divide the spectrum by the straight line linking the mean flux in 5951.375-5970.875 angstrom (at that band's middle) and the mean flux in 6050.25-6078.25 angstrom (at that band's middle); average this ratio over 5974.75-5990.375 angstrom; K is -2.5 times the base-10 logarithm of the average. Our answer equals 0.02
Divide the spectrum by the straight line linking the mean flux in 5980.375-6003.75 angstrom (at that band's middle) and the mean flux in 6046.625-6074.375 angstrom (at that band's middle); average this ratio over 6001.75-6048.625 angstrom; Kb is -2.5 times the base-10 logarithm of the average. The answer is 0.043 mag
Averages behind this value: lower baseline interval 52.5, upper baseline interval 50.7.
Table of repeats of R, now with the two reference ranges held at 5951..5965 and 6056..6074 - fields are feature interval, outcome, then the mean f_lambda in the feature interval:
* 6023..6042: 0.01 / 49.4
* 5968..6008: -0.03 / 51.2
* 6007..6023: 0.02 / 49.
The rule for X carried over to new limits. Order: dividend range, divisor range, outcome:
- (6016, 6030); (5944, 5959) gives 1.02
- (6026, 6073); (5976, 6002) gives 0.98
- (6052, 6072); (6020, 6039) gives 1.05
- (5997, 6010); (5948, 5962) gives 1.05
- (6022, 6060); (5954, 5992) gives 1.02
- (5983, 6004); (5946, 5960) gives 1.06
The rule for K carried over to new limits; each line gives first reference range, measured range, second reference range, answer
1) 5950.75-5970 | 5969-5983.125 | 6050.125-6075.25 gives 0.02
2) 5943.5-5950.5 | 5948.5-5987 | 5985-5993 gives 0.05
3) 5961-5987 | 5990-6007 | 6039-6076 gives -0.07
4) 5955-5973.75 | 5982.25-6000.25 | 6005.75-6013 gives -0.06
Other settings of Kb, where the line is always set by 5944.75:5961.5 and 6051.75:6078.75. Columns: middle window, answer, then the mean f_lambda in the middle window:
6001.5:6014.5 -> 0.02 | 49.6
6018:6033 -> 0.03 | 49.3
